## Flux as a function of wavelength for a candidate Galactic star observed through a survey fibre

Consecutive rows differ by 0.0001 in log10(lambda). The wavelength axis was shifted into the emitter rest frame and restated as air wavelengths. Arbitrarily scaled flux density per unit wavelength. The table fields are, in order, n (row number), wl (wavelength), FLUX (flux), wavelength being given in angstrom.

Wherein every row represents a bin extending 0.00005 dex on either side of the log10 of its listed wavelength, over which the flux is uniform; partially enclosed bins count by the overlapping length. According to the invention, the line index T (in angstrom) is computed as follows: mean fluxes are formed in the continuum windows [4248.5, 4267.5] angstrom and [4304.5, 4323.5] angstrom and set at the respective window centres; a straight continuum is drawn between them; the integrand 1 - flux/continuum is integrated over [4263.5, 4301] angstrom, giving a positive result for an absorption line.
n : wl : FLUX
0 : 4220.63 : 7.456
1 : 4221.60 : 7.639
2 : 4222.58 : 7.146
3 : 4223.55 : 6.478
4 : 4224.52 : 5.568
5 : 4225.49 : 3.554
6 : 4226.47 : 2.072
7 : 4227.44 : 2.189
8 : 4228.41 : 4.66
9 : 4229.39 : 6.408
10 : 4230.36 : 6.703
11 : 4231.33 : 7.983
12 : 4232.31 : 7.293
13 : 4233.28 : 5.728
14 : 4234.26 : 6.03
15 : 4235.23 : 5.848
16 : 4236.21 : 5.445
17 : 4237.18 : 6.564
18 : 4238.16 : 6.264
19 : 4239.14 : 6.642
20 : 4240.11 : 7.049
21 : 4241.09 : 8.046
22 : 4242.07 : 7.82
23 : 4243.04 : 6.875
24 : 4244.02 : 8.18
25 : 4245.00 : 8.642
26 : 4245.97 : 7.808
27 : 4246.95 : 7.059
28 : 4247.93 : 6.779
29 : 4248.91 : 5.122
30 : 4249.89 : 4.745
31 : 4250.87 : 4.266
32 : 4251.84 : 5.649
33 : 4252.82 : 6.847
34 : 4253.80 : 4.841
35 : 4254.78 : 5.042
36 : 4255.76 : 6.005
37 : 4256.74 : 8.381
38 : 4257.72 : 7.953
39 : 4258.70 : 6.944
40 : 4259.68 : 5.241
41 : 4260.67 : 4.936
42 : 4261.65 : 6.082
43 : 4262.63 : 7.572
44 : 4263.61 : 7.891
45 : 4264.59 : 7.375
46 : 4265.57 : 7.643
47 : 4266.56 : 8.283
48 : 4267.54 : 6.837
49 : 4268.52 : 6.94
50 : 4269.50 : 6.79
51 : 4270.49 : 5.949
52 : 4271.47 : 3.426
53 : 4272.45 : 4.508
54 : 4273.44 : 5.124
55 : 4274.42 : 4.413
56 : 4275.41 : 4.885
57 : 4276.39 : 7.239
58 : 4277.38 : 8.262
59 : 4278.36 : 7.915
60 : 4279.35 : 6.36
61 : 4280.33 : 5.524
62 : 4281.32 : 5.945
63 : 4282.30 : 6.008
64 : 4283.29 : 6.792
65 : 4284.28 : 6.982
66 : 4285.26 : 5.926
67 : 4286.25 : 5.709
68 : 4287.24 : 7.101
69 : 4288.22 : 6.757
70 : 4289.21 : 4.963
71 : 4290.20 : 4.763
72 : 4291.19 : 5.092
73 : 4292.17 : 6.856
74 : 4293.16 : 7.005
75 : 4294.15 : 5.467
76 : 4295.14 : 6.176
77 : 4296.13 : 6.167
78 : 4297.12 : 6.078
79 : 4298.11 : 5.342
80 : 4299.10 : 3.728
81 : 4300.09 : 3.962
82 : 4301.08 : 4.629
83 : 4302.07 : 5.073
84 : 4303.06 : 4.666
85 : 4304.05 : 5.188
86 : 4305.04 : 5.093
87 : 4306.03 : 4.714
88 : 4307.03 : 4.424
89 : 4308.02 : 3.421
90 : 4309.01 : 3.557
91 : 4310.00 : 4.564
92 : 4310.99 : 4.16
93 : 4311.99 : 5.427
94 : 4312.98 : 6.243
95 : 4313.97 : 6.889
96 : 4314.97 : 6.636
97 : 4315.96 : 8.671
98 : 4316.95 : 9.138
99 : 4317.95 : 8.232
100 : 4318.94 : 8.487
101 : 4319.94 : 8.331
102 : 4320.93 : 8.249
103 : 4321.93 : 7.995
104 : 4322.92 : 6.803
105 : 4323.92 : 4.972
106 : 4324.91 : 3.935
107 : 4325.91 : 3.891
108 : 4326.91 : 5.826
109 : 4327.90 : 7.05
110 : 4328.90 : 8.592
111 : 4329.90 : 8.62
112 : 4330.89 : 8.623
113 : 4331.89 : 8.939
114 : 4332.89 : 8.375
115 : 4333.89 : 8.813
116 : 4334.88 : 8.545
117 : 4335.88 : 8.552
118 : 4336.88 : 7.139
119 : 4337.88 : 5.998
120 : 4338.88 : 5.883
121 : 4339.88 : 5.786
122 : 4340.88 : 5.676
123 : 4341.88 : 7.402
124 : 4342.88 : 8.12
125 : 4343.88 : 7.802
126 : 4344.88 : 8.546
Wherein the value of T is 1.74 angstrom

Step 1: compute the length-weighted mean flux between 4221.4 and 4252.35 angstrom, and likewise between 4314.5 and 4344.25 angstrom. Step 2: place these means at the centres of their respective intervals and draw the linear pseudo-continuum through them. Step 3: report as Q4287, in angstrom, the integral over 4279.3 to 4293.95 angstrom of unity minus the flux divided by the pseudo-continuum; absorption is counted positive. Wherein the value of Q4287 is 1.55 angstrom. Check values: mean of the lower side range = 6.18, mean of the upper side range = 7.37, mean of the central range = 6.1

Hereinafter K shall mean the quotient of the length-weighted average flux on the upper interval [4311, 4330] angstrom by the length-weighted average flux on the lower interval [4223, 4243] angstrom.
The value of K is 1.2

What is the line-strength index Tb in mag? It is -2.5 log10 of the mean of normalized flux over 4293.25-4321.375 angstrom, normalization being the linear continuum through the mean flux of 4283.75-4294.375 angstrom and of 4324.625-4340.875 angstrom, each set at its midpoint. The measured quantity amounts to 0.128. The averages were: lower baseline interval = 6.08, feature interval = 5.83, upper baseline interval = 7.15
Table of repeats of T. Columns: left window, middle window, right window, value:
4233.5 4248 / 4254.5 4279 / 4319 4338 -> 2.2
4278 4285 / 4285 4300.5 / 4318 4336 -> 2.3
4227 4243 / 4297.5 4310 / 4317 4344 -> 4.5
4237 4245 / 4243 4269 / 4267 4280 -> 0.1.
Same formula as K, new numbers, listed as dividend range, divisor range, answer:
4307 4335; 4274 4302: 1.15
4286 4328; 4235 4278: 0.90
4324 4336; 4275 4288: 1.13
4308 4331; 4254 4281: 1.04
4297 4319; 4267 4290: 0.91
